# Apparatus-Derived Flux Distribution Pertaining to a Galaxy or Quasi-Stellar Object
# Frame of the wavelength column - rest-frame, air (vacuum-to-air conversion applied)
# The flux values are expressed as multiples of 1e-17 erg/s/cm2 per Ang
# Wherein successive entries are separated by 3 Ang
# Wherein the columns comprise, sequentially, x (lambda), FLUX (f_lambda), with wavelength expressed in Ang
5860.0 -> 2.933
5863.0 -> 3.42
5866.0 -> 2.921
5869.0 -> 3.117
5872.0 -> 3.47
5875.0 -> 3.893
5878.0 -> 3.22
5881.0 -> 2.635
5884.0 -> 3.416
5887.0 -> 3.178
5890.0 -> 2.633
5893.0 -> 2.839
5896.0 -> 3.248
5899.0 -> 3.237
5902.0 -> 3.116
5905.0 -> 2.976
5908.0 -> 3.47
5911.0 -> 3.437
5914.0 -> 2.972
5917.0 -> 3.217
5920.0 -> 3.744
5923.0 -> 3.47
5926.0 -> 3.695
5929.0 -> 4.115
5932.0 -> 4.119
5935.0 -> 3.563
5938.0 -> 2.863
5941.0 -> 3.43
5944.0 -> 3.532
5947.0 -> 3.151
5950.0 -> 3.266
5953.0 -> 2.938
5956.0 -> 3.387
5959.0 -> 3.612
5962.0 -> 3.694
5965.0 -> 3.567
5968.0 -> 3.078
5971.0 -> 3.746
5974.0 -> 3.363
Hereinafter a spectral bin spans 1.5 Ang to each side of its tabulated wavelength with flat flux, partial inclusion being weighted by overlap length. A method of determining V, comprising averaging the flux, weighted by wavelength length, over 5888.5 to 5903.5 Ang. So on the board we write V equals 3.01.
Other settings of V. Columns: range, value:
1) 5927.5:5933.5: 4.12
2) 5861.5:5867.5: 3.17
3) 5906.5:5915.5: 3.29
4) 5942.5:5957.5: 3.25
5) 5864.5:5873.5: 3.17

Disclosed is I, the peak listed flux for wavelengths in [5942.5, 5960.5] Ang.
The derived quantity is 3.612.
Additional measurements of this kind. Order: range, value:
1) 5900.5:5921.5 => 3.744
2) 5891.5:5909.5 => 3.47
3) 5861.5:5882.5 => 3.893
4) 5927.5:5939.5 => 4.119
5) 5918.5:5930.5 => 4.115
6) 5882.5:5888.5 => 3.416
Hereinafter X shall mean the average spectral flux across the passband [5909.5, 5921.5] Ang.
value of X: 3.34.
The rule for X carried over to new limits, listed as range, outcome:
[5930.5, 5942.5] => 3.49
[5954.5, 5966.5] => 3.56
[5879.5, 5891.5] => 2.97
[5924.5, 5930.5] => 3.9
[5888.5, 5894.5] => 2.74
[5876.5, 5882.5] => 2.93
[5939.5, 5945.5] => 3.48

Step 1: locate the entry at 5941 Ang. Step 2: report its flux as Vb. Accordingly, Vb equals 3.43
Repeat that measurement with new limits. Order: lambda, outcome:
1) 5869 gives 3.117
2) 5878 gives 3.22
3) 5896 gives 3.248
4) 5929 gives 4.115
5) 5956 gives 3.387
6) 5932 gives 4.119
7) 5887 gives 3.178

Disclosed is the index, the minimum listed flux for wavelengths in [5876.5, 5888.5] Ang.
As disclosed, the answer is 2.635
